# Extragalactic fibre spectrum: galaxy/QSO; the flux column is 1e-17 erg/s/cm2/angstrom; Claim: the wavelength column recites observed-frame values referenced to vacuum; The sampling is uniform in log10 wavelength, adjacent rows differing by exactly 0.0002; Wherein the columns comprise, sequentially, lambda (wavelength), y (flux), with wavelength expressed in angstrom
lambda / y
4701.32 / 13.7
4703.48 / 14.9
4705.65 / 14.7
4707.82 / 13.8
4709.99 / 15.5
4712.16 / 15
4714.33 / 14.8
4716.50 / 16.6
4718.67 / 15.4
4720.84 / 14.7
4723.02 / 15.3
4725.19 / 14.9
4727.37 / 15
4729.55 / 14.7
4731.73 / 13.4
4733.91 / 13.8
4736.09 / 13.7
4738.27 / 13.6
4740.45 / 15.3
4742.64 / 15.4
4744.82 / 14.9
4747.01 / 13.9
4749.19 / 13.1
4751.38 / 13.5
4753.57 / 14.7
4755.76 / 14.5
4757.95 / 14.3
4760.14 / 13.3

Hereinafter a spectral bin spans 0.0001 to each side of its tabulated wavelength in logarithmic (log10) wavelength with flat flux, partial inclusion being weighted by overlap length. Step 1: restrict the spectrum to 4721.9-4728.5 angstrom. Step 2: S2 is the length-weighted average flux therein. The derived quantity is 15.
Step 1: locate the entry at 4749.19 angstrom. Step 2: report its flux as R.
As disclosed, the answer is 13.1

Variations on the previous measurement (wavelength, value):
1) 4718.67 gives 15.4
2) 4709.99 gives 15.5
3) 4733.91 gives 13.8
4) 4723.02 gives 15.3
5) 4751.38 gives 13.5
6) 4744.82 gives 14.9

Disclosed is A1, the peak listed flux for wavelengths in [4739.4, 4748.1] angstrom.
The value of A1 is 15.4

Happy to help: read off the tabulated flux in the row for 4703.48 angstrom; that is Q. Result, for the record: 14.9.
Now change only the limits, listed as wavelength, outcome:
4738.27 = 13.6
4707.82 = 13.8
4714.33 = 14.8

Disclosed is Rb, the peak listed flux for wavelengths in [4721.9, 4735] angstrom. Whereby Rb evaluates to 15.3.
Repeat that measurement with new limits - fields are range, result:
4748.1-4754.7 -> 14.7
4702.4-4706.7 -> 14.9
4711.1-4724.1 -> 16.6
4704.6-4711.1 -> 15.5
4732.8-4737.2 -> 13.8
